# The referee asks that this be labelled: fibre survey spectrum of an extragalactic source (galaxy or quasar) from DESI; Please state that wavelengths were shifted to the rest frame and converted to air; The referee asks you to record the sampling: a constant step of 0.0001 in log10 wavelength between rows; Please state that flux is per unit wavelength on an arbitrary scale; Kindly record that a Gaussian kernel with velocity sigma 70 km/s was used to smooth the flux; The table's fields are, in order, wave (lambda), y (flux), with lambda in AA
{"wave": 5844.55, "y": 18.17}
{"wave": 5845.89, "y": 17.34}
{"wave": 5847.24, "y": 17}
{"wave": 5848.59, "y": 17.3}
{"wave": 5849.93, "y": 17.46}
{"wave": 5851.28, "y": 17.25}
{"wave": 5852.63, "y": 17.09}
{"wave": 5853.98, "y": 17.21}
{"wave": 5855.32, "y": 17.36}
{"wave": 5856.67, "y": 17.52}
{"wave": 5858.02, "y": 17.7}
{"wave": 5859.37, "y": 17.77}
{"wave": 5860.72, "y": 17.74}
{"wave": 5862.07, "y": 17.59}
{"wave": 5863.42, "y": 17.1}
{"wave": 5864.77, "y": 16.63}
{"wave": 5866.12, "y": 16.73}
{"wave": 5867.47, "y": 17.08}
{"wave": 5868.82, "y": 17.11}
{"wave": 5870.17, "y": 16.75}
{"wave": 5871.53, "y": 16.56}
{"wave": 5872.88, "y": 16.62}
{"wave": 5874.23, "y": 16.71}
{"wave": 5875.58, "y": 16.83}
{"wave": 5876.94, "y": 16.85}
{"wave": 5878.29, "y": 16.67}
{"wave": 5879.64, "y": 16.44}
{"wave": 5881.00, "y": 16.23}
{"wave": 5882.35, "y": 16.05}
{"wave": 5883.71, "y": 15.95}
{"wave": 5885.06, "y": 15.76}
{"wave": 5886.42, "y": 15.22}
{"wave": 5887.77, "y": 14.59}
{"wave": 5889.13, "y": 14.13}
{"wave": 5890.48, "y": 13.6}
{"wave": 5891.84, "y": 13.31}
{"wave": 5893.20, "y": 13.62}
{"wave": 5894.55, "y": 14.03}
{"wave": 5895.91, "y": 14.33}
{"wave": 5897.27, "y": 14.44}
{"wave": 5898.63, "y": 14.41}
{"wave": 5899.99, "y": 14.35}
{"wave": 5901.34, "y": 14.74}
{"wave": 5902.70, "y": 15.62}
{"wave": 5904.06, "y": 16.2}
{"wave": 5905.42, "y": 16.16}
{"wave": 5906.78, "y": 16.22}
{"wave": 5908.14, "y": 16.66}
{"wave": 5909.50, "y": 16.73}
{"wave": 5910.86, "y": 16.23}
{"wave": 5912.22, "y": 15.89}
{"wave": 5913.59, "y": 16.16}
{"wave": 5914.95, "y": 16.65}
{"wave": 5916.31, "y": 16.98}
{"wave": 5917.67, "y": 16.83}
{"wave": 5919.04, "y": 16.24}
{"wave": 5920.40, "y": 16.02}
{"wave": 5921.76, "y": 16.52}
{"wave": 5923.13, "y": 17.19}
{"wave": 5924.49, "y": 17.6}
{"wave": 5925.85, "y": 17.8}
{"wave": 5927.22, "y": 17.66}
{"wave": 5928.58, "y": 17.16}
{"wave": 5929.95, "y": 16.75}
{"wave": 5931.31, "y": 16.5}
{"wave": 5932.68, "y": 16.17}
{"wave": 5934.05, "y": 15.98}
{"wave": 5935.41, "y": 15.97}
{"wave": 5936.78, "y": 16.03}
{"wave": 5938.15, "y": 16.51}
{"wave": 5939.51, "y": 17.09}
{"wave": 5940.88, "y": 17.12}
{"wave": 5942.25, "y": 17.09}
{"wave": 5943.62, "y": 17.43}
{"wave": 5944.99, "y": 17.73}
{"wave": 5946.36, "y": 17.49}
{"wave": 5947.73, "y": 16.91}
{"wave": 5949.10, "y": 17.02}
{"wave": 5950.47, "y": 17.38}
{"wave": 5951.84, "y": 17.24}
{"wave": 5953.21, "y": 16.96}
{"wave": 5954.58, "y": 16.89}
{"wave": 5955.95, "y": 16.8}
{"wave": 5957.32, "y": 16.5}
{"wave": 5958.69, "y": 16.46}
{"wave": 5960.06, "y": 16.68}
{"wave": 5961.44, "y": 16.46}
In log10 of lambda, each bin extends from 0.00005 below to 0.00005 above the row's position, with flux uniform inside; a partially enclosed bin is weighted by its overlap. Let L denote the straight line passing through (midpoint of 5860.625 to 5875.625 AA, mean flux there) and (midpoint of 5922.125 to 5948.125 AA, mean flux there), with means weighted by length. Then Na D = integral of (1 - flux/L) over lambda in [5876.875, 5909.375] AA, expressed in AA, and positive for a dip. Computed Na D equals 3.3 AA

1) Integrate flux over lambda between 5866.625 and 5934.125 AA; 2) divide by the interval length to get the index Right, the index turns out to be 16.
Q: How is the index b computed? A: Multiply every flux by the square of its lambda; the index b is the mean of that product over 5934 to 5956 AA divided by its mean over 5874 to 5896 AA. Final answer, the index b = 1.13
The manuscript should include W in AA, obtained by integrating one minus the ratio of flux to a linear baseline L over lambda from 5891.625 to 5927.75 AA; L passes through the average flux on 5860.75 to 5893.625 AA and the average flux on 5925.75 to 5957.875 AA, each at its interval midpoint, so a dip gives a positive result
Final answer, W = 1.3 AA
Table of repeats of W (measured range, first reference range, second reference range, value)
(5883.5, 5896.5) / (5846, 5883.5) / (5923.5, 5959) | 2.0 AA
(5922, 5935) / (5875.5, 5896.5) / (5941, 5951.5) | -0.2 AA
